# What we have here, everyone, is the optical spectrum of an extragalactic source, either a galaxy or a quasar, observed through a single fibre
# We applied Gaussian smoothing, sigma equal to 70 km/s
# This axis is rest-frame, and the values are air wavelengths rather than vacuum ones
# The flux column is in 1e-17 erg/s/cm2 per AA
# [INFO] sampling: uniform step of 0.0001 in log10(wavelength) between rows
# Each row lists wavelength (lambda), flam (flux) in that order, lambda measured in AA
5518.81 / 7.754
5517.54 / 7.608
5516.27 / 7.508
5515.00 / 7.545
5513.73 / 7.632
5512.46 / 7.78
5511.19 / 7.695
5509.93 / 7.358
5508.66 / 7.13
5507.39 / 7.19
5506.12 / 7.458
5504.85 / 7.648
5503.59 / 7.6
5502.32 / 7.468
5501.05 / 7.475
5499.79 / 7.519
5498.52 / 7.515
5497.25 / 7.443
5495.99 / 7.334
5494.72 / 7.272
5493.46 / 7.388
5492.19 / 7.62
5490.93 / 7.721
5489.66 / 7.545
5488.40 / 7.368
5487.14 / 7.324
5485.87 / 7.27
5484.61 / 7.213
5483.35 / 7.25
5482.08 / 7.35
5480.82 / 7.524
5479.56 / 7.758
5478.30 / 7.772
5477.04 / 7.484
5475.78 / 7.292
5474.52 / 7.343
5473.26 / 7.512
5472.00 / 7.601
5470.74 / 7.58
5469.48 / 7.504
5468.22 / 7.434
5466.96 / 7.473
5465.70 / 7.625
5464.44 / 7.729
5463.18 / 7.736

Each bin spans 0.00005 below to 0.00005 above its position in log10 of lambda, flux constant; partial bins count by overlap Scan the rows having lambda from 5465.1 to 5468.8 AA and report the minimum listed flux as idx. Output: 7.434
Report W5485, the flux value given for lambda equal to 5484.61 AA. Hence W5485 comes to 7.213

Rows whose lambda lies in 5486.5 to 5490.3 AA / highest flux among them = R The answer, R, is 7.545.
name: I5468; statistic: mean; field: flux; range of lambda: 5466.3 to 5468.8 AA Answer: 7.45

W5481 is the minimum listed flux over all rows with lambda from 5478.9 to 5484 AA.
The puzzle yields 7.25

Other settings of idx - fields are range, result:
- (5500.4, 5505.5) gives 7.468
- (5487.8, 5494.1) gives 7.368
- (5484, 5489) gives 7.213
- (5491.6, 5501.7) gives 7.272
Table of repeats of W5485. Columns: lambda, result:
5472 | 7.601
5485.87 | 7.27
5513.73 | 7.632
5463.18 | 7.736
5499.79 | 7.519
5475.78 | 7.292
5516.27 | 7.508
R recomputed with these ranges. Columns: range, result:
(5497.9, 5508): 7.648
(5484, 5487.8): 7.324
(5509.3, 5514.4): 7.78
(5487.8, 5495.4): 7.721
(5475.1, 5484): 7.772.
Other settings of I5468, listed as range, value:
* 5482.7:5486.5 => 7.24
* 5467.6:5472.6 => 7.53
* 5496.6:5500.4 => 7.49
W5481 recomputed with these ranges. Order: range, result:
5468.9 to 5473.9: 7.504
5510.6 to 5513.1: 7.695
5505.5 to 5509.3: 7.13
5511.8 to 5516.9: 7.508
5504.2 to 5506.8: 7.458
